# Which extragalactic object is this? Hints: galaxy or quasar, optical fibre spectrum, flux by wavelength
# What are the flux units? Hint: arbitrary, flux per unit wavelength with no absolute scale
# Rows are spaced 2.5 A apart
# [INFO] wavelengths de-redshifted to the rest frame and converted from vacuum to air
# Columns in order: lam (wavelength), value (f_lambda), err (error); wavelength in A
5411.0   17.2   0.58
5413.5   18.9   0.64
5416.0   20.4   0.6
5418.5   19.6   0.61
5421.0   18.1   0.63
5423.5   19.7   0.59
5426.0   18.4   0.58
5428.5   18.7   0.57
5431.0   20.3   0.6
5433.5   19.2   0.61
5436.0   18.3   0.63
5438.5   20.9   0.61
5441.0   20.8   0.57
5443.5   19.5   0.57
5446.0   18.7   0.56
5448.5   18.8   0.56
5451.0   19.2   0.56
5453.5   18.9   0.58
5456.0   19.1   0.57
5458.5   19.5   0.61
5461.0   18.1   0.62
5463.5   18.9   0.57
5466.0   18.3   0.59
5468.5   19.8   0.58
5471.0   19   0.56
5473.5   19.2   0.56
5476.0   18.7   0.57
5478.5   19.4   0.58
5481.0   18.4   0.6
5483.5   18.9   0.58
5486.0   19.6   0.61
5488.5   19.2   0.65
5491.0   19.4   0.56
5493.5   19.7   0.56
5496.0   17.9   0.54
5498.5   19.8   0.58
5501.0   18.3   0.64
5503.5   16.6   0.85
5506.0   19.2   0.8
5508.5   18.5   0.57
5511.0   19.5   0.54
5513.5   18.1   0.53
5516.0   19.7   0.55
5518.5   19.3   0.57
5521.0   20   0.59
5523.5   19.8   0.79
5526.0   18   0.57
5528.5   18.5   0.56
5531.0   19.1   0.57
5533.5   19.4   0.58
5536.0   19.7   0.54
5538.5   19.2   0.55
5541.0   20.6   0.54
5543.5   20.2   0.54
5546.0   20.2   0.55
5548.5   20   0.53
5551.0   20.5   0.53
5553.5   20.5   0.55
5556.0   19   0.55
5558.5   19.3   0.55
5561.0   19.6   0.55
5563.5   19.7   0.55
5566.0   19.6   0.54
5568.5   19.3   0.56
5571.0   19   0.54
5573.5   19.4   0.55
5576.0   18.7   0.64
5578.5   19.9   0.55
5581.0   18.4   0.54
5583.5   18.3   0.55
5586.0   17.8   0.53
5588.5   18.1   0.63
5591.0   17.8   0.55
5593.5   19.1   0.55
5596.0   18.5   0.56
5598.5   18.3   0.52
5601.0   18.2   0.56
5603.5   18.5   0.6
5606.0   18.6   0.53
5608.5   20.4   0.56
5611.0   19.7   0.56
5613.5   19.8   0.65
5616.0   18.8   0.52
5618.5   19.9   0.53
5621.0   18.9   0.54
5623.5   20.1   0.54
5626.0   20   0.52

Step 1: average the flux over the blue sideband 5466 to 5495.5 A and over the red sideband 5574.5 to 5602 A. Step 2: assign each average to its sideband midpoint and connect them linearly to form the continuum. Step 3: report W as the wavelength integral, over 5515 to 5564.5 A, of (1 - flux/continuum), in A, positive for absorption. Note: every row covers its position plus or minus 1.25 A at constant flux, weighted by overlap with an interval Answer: -2.22 A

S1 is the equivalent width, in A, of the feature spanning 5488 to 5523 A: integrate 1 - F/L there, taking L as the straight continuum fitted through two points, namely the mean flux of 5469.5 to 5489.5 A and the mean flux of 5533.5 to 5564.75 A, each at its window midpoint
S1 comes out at 0.7 A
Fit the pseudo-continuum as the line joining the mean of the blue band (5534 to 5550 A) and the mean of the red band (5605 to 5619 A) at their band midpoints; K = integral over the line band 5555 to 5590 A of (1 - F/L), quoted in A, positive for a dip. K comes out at 1.4 A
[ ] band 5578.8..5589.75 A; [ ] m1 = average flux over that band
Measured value 18.3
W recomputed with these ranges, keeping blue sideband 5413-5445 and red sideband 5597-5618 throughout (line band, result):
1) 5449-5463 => 0.3 A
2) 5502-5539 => 0.6 A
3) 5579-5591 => 0.6 A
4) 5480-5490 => 0.1 A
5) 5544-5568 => -0.8 A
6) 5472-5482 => 0.2 A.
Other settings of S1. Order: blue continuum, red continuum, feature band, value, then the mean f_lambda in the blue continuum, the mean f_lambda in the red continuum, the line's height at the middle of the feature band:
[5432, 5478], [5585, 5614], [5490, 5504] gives 0.2 A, 19.2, 18.7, 19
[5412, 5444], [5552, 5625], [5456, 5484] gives 0.6 A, 19.4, 19.1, 19.3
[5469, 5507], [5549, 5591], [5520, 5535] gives -0.1 A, 18.9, 19.2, 19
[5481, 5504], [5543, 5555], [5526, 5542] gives 0.5 A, 18.9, 20.3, 19.9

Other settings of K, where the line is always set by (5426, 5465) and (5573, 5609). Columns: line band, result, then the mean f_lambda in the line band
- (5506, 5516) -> 0.0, 18.9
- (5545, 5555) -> -0.8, 20.3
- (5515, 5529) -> -0.3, 19.2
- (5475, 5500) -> -0.1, 19.1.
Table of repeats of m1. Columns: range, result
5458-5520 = 18.9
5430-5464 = 19.3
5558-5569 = 19.5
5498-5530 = 18.8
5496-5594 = 19.2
